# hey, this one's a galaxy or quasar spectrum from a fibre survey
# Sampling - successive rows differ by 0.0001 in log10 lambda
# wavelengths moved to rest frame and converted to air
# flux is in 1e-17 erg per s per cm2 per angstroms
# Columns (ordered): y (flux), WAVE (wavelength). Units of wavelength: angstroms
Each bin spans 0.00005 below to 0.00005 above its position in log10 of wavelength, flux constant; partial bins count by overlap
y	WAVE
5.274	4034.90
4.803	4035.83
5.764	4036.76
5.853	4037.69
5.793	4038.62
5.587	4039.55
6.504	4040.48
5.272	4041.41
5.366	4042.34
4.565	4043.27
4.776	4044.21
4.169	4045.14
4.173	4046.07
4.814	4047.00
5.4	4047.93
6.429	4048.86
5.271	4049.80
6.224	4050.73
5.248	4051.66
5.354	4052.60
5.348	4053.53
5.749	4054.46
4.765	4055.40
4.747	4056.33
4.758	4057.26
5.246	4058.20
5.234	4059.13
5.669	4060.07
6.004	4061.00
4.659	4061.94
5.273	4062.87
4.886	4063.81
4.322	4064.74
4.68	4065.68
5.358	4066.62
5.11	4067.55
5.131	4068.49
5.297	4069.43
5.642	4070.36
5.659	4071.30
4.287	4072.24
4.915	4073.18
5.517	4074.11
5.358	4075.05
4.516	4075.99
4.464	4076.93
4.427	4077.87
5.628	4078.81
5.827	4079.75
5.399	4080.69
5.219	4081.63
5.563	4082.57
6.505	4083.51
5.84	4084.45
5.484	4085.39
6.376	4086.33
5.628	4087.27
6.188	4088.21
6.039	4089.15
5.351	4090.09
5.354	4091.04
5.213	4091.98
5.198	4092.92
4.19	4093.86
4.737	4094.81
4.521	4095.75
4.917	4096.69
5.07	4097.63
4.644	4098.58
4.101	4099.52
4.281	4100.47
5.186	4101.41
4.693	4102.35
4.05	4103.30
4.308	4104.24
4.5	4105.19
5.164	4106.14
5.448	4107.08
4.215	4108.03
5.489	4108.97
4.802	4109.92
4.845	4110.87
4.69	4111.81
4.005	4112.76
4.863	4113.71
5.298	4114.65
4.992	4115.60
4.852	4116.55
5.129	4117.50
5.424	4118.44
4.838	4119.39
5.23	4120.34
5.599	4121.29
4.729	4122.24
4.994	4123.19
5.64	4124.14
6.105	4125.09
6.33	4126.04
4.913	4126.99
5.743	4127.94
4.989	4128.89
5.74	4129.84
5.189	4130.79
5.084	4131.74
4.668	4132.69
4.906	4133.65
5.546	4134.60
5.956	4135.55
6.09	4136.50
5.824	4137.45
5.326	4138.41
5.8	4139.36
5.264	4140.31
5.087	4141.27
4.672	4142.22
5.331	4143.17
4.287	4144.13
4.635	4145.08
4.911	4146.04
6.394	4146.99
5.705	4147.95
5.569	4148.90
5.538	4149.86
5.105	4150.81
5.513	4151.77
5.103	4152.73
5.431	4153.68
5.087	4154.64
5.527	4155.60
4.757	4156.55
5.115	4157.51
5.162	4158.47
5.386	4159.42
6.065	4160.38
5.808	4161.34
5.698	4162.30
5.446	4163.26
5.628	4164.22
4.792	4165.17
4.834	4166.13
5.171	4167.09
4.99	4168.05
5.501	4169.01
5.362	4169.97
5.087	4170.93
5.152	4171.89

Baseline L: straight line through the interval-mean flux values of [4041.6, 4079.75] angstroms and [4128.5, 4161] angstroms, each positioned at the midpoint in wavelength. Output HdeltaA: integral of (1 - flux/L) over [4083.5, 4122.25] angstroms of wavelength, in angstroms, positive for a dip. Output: 1.4 angstroms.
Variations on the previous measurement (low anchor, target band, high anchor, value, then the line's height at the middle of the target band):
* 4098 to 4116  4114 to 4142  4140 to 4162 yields -2.0 angstroms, 4.99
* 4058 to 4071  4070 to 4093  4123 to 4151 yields -0.9 angstroms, 5.23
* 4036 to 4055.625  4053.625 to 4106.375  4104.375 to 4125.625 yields 0.7 angstroms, 5.19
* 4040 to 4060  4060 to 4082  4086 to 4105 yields -0.1 angstroms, 5.11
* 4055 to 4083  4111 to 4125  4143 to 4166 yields 0.5 angstroms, 5.24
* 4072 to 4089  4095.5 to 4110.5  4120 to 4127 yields 2.0 angstroms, 5.45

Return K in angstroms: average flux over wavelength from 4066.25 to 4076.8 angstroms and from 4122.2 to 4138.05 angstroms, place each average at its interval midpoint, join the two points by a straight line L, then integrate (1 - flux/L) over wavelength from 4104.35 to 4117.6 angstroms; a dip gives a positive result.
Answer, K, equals 1.2 angstroms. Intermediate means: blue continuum 5.14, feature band 4.85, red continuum 5.46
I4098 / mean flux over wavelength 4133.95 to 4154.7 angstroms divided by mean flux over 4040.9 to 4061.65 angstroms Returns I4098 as 1.03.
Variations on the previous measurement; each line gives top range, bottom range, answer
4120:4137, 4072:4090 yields 0.99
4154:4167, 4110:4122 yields 1.07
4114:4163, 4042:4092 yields 1.01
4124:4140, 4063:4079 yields 1.10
